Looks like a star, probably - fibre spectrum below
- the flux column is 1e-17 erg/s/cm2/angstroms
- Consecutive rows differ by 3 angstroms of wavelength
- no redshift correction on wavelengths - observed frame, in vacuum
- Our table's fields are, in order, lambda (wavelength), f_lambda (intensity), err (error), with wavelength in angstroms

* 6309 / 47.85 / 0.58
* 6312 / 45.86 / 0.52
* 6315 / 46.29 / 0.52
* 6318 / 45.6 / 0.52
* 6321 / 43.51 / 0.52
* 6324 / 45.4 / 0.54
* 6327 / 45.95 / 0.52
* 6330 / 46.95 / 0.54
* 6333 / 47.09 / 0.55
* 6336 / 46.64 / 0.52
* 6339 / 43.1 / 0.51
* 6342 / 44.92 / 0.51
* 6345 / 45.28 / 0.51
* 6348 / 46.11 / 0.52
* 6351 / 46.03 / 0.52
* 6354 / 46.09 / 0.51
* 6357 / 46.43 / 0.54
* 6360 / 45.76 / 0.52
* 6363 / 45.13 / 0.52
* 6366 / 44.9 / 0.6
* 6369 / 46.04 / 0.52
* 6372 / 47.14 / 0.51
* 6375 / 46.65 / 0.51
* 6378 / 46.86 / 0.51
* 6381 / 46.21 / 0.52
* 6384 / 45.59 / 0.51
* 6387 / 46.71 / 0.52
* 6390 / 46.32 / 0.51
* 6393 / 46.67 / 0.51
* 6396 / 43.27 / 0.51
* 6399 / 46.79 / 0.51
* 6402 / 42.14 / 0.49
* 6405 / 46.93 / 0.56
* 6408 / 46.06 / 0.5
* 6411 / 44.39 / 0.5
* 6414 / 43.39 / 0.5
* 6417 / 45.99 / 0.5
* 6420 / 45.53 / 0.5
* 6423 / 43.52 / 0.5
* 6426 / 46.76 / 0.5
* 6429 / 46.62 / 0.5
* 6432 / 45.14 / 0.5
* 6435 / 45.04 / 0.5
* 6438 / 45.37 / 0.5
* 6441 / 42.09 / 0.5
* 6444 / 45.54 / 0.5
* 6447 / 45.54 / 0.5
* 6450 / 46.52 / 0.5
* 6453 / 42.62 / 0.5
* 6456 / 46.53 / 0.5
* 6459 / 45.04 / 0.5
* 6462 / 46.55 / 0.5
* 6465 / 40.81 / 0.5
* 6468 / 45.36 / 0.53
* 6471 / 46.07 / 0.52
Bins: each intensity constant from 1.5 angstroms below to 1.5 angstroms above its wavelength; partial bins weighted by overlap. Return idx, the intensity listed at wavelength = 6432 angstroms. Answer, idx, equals 45.14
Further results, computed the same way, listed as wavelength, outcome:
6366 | 44.9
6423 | 43.52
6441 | 42.09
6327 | 45.95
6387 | 46.71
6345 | 45.28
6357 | 46.43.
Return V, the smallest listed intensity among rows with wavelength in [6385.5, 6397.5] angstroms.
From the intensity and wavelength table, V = 43.27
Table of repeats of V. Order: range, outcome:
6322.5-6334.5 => 45.4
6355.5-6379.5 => 44.9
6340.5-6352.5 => 44.92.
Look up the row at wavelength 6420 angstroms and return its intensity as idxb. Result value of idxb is 45.53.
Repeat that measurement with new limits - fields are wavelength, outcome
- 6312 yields 45.86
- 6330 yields 46.95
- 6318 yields 45.6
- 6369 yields 46.04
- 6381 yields 46.21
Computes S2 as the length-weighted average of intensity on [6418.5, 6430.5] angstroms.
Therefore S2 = 45.6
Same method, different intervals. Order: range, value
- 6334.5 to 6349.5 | 45.2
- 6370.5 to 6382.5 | 46.7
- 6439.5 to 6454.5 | 44.5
